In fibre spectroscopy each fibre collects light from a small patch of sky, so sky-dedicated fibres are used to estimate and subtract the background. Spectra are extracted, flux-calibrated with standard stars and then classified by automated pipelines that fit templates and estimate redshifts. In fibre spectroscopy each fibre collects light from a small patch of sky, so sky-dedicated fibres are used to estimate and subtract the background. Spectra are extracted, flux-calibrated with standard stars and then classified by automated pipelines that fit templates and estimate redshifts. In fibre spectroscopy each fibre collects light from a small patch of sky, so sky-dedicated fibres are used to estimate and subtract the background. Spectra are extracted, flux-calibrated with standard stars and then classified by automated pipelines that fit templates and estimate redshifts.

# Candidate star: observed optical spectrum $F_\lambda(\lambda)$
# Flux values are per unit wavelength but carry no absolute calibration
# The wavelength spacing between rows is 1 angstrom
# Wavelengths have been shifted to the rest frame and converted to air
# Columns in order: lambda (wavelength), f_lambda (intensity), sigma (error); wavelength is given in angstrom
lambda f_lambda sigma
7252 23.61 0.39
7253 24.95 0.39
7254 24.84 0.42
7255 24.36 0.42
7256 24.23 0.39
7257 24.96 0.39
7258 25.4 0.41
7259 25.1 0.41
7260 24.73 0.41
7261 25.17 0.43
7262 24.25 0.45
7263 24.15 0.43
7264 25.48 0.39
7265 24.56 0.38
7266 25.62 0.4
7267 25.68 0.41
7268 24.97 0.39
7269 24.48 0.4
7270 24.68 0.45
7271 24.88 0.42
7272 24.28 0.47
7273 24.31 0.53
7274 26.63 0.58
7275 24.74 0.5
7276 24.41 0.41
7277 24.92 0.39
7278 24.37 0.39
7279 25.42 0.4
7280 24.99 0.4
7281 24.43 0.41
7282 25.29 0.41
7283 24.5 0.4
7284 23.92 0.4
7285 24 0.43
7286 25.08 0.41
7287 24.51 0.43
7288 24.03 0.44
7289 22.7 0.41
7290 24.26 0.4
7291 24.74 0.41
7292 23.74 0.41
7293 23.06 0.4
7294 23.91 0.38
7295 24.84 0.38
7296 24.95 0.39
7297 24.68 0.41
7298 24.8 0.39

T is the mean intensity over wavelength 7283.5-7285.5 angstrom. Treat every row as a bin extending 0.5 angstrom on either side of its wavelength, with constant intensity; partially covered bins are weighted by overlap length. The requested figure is 24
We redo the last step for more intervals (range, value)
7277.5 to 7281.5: 24.8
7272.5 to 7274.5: 25.5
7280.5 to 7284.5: 24.5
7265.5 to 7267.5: 25.6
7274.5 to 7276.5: 24.6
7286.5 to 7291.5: 24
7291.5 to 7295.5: 23.9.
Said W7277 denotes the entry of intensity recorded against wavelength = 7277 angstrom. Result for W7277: 24.92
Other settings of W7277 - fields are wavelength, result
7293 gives 23.06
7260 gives 24.73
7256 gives 24.23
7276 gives 24.41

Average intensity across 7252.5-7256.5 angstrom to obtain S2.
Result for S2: 24.6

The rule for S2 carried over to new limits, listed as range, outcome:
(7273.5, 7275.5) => 25.7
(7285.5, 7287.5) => 24.8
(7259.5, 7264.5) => 24.8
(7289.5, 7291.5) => 24.5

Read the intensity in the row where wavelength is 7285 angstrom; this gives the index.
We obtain 24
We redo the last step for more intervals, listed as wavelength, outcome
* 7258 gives 25.4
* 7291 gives 24.74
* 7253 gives 24.95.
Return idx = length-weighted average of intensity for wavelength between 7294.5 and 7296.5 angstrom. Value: 24.9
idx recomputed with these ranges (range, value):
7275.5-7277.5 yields 24.7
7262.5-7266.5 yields 25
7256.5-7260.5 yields 25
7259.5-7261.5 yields 25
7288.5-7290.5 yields 23.5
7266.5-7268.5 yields 25.3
